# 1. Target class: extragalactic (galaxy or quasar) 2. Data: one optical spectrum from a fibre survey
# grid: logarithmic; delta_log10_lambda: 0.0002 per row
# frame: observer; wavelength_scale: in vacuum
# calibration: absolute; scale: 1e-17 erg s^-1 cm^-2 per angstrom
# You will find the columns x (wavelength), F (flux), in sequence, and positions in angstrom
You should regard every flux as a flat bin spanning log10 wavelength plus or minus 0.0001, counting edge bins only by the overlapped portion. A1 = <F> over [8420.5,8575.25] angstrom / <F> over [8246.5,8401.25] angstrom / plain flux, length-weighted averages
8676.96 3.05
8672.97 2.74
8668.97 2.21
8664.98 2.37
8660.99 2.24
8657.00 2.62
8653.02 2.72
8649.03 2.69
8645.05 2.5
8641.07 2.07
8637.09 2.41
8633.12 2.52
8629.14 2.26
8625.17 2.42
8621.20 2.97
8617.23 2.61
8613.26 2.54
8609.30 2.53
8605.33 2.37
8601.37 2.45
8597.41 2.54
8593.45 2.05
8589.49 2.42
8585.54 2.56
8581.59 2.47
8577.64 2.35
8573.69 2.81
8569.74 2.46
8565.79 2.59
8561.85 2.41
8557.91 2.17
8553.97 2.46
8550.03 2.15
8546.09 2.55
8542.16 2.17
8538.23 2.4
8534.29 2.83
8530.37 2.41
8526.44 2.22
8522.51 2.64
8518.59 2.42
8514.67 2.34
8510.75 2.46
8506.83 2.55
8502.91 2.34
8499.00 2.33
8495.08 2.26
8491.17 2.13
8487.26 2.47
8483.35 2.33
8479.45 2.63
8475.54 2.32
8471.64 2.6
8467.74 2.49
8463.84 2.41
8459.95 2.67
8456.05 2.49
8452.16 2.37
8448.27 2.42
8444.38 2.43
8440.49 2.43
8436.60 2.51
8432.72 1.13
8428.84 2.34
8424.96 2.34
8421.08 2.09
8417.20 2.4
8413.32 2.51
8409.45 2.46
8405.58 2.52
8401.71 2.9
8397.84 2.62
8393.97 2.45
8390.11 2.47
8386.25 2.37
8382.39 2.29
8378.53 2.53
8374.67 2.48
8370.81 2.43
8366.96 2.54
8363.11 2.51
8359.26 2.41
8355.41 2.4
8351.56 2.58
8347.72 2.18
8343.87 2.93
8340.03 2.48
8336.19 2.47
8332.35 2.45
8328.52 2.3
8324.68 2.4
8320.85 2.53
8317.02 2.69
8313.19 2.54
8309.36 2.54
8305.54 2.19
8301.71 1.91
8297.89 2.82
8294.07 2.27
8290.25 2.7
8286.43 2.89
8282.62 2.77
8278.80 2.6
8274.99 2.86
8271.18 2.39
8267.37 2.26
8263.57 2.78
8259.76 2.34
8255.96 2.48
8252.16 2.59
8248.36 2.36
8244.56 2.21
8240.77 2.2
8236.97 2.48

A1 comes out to 0.96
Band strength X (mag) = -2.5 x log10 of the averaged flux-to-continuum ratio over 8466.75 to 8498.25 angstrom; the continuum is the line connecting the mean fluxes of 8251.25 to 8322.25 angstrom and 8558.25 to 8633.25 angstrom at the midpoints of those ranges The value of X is 0.05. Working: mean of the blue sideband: 2.53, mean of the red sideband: 2.48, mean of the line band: 2.4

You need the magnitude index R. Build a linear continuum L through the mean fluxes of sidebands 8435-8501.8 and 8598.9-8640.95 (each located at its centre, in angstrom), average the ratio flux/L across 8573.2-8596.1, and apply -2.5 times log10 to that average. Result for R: 0.02 mag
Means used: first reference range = 2.43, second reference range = 2.49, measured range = 2.42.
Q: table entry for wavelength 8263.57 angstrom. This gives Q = 2.78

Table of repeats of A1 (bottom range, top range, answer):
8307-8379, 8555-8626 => 1.00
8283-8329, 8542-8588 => 0.98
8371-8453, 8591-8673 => 1.03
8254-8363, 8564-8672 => 0.99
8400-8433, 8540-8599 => 1.02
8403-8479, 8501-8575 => 1.03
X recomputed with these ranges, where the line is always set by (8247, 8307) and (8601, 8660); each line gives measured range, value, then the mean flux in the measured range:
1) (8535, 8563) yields 0.072 mag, 2.35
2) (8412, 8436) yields 0.172 mag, 2.15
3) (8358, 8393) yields 0.029 mag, 2.45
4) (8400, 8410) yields -0.055 mag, 2.64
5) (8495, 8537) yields 0.030 mag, 2.44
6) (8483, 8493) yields 0.092 mag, 2.31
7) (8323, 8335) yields 0.056 mag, 2.39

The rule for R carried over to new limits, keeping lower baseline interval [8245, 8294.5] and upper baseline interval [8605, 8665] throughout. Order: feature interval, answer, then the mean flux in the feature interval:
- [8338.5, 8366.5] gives 0.02 mag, 2.5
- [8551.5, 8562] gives 0.08 mag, 2.33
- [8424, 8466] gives 0.09 mag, 2.32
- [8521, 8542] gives 0.02 mag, 2.47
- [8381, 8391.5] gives 0.07 mag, 2.38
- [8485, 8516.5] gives 0.07 mag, 2.36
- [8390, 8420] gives 0.00 mag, 2.53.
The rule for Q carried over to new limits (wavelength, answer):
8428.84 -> 2.34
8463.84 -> 2.41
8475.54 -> 2.32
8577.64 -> 2.35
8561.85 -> 2.41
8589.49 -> 2.42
